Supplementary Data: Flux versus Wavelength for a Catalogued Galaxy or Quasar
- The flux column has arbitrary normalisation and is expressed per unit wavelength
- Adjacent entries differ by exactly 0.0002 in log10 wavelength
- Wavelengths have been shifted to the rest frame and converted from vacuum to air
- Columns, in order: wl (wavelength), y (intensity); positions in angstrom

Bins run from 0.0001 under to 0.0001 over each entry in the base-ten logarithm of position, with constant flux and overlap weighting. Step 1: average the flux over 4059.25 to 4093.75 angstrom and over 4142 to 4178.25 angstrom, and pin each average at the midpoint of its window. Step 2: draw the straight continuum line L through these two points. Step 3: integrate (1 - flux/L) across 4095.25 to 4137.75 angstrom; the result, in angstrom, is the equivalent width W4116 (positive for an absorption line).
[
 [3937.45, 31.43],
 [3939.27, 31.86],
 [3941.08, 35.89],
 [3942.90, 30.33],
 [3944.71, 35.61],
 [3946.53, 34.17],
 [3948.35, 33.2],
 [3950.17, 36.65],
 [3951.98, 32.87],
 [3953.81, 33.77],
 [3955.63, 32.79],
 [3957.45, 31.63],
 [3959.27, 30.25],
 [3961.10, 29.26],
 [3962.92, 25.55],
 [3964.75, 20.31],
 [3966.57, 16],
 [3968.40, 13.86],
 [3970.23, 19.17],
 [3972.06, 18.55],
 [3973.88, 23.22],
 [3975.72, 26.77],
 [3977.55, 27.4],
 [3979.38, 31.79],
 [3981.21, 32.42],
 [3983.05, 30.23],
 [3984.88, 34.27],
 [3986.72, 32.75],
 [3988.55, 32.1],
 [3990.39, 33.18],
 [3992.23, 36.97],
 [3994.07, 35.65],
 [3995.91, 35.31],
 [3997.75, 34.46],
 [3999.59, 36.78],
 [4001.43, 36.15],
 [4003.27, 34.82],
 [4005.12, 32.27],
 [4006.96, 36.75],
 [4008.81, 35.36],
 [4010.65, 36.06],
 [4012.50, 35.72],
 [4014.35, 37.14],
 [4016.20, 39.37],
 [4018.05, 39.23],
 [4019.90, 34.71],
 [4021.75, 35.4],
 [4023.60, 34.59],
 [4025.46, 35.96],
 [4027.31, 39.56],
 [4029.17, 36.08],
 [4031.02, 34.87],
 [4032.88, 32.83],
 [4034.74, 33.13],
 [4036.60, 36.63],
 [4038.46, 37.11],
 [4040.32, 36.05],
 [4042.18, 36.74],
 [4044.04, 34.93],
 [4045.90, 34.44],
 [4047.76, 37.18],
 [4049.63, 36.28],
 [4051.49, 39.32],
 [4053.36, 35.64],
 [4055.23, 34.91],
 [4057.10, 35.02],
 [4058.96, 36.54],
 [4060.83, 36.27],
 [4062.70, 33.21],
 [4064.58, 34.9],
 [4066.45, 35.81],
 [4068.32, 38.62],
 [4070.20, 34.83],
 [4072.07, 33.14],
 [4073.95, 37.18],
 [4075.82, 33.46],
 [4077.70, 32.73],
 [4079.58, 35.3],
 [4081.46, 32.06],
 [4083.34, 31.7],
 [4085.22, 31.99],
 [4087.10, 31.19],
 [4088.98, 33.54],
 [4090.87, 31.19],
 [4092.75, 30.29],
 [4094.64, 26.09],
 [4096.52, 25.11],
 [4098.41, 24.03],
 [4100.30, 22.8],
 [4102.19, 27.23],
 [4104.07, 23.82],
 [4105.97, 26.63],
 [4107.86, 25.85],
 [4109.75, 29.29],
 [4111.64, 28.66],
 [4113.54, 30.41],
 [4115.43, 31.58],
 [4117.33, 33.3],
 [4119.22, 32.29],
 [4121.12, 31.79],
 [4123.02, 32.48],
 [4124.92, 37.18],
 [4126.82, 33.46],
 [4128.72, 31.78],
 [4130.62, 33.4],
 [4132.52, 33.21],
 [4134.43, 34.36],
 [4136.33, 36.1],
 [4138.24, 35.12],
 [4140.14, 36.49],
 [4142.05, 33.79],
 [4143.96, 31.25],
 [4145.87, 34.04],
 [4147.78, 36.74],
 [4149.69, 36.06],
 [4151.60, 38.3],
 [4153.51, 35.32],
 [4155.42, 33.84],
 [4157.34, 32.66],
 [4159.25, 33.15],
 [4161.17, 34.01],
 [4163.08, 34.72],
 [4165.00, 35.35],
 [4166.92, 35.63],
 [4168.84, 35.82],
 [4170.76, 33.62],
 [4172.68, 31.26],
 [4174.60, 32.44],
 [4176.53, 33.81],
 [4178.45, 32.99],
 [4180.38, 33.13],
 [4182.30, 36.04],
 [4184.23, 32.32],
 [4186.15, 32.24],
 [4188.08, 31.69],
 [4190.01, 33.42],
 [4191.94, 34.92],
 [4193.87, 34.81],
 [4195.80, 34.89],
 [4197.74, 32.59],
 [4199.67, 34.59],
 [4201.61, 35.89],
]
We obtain 4.7 angstrom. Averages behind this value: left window 33.8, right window 34.3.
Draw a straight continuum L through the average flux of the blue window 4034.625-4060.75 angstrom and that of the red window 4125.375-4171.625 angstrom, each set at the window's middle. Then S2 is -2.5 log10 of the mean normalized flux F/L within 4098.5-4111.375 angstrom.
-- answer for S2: 0.331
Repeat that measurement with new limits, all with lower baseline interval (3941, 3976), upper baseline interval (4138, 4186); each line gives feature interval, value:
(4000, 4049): -0.20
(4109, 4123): 0.06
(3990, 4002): -0.22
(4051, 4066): -0.15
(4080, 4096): 0.03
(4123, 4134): -0.02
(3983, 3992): -0.15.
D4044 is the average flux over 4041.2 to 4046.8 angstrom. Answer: 35.4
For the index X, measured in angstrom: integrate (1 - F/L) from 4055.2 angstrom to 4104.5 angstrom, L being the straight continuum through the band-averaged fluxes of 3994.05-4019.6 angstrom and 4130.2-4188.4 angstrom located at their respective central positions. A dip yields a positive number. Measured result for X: 4.5 angstrom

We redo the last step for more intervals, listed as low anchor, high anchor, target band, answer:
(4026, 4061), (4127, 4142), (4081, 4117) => 6.50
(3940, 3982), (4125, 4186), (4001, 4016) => -2.99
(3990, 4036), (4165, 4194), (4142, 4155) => -0.42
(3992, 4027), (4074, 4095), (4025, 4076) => -2.84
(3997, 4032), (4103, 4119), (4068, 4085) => -1.42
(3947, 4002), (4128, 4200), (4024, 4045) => -3.12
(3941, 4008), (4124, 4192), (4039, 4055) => -2.15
